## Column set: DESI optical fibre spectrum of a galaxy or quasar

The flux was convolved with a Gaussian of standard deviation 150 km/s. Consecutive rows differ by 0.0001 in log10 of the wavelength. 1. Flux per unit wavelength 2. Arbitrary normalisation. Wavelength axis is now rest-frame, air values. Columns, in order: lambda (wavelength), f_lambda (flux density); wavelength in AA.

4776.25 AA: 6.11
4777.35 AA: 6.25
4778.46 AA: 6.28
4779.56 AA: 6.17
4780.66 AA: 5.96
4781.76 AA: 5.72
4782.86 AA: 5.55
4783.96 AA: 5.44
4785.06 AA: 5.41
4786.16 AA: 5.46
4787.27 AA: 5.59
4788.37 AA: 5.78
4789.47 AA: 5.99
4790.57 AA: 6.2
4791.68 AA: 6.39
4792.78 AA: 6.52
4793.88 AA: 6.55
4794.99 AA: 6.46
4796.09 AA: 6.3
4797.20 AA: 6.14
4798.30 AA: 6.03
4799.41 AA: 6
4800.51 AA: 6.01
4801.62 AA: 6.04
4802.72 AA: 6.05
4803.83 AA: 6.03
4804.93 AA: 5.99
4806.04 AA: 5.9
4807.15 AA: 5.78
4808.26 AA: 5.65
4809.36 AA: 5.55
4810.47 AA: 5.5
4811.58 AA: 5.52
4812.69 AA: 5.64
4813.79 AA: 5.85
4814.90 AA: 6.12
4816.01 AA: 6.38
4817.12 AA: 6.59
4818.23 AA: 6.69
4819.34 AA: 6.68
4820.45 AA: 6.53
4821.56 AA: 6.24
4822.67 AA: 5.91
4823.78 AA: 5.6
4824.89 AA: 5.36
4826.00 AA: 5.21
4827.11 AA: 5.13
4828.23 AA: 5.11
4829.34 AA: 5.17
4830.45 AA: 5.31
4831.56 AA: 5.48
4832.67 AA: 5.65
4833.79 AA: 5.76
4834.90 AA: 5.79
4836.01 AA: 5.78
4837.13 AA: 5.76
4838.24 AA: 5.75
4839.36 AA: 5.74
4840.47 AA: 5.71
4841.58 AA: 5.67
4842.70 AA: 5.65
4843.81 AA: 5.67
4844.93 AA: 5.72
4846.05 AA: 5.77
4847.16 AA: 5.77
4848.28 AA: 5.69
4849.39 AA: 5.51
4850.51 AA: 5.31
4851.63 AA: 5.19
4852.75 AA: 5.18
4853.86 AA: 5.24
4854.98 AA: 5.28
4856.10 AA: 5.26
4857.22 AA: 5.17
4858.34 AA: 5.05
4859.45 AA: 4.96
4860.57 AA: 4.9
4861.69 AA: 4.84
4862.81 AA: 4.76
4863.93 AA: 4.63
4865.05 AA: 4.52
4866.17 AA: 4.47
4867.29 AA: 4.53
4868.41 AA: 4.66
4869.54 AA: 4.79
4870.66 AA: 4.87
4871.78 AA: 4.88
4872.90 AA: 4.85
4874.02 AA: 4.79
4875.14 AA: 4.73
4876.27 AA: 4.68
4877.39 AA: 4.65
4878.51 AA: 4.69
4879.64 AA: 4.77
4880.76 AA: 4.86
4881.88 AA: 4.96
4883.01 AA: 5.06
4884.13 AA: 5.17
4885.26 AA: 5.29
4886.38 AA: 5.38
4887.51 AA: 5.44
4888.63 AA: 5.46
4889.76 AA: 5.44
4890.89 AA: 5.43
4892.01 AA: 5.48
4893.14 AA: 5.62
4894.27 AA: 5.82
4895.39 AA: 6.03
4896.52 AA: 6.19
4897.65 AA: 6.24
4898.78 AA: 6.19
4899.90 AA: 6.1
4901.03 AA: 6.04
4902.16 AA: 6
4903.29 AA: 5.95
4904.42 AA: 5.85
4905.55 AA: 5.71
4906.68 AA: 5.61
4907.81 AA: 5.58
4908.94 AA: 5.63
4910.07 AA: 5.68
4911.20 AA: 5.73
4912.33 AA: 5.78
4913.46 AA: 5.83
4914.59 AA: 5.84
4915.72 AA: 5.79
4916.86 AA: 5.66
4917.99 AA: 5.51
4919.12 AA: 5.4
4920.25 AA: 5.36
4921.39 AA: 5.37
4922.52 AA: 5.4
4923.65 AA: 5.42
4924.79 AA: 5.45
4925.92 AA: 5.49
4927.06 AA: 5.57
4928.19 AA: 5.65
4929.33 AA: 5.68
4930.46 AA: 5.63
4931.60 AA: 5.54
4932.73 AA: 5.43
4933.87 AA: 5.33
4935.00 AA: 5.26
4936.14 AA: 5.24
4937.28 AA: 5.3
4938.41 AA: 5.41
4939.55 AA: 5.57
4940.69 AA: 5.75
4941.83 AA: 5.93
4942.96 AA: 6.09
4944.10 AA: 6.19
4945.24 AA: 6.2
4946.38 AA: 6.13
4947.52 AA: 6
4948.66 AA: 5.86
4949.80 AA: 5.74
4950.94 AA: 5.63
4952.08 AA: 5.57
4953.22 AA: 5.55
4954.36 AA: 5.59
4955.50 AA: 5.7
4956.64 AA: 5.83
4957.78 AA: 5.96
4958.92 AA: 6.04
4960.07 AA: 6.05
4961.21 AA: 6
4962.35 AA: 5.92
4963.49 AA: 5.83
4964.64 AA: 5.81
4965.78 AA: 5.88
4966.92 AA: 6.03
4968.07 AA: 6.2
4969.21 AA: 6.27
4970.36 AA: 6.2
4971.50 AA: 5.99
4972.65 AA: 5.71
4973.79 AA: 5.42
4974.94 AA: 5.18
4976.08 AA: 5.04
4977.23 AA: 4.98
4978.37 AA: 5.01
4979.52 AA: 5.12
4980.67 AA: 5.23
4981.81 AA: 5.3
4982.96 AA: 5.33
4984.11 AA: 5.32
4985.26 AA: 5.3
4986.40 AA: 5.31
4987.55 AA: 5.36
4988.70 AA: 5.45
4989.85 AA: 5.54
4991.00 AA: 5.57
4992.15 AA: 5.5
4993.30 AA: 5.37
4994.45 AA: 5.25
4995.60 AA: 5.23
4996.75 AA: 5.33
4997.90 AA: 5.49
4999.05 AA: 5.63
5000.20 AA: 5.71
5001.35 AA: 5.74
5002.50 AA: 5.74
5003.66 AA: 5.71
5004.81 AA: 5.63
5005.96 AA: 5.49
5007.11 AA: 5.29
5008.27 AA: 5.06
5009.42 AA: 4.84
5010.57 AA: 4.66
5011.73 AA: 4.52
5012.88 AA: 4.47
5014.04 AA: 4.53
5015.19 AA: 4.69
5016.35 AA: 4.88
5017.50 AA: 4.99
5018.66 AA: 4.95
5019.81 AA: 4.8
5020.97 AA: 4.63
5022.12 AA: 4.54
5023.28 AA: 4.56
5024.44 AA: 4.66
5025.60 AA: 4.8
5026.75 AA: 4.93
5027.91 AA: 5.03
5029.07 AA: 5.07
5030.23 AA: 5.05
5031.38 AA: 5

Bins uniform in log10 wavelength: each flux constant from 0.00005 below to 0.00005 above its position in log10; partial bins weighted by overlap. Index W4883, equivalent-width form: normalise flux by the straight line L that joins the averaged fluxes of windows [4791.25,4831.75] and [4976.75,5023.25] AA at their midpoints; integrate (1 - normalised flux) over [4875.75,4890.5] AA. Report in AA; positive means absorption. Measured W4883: 1.50 AA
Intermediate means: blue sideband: 5.93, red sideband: 5.18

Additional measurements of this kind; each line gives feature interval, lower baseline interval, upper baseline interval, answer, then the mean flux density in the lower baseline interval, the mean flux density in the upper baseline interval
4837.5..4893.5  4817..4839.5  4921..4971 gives 5.8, 5.76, 5.75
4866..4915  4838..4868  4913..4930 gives 0.3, 5.25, 5.56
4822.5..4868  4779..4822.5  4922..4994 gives 4.4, 6.01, 5.62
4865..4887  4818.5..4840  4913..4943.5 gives 3.1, 5.7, 5.55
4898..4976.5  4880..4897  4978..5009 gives -4.5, 5.43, 5.41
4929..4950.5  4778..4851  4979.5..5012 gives -0.8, 5.84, 5.36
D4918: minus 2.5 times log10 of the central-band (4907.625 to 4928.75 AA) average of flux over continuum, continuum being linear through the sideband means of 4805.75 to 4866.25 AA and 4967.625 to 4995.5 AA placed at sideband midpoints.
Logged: -0.02 mag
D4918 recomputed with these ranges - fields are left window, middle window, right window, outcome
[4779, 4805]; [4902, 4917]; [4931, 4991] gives 0.00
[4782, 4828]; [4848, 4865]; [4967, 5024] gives 0.13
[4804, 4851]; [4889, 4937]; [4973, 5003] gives -0.02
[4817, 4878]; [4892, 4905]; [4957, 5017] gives -0.11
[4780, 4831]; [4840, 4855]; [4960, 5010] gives 0.05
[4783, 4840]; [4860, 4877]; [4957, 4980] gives 0.23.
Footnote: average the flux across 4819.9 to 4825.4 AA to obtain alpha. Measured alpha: 5.93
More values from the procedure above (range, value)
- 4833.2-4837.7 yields 5.77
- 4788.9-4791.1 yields 6.11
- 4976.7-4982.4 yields 5.13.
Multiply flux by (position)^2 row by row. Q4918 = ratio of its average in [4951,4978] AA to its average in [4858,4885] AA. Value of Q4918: 1.25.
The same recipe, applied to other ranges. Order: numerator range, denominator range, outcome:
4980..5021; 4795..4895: 1.02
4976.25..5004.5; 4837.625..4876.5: 1.11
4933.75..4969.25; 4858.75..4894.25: 1.21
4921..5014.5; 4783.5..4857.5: 1.02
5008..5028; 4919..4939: 0.90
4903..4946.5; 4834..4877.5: 1.12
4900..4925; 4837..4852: 1.03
